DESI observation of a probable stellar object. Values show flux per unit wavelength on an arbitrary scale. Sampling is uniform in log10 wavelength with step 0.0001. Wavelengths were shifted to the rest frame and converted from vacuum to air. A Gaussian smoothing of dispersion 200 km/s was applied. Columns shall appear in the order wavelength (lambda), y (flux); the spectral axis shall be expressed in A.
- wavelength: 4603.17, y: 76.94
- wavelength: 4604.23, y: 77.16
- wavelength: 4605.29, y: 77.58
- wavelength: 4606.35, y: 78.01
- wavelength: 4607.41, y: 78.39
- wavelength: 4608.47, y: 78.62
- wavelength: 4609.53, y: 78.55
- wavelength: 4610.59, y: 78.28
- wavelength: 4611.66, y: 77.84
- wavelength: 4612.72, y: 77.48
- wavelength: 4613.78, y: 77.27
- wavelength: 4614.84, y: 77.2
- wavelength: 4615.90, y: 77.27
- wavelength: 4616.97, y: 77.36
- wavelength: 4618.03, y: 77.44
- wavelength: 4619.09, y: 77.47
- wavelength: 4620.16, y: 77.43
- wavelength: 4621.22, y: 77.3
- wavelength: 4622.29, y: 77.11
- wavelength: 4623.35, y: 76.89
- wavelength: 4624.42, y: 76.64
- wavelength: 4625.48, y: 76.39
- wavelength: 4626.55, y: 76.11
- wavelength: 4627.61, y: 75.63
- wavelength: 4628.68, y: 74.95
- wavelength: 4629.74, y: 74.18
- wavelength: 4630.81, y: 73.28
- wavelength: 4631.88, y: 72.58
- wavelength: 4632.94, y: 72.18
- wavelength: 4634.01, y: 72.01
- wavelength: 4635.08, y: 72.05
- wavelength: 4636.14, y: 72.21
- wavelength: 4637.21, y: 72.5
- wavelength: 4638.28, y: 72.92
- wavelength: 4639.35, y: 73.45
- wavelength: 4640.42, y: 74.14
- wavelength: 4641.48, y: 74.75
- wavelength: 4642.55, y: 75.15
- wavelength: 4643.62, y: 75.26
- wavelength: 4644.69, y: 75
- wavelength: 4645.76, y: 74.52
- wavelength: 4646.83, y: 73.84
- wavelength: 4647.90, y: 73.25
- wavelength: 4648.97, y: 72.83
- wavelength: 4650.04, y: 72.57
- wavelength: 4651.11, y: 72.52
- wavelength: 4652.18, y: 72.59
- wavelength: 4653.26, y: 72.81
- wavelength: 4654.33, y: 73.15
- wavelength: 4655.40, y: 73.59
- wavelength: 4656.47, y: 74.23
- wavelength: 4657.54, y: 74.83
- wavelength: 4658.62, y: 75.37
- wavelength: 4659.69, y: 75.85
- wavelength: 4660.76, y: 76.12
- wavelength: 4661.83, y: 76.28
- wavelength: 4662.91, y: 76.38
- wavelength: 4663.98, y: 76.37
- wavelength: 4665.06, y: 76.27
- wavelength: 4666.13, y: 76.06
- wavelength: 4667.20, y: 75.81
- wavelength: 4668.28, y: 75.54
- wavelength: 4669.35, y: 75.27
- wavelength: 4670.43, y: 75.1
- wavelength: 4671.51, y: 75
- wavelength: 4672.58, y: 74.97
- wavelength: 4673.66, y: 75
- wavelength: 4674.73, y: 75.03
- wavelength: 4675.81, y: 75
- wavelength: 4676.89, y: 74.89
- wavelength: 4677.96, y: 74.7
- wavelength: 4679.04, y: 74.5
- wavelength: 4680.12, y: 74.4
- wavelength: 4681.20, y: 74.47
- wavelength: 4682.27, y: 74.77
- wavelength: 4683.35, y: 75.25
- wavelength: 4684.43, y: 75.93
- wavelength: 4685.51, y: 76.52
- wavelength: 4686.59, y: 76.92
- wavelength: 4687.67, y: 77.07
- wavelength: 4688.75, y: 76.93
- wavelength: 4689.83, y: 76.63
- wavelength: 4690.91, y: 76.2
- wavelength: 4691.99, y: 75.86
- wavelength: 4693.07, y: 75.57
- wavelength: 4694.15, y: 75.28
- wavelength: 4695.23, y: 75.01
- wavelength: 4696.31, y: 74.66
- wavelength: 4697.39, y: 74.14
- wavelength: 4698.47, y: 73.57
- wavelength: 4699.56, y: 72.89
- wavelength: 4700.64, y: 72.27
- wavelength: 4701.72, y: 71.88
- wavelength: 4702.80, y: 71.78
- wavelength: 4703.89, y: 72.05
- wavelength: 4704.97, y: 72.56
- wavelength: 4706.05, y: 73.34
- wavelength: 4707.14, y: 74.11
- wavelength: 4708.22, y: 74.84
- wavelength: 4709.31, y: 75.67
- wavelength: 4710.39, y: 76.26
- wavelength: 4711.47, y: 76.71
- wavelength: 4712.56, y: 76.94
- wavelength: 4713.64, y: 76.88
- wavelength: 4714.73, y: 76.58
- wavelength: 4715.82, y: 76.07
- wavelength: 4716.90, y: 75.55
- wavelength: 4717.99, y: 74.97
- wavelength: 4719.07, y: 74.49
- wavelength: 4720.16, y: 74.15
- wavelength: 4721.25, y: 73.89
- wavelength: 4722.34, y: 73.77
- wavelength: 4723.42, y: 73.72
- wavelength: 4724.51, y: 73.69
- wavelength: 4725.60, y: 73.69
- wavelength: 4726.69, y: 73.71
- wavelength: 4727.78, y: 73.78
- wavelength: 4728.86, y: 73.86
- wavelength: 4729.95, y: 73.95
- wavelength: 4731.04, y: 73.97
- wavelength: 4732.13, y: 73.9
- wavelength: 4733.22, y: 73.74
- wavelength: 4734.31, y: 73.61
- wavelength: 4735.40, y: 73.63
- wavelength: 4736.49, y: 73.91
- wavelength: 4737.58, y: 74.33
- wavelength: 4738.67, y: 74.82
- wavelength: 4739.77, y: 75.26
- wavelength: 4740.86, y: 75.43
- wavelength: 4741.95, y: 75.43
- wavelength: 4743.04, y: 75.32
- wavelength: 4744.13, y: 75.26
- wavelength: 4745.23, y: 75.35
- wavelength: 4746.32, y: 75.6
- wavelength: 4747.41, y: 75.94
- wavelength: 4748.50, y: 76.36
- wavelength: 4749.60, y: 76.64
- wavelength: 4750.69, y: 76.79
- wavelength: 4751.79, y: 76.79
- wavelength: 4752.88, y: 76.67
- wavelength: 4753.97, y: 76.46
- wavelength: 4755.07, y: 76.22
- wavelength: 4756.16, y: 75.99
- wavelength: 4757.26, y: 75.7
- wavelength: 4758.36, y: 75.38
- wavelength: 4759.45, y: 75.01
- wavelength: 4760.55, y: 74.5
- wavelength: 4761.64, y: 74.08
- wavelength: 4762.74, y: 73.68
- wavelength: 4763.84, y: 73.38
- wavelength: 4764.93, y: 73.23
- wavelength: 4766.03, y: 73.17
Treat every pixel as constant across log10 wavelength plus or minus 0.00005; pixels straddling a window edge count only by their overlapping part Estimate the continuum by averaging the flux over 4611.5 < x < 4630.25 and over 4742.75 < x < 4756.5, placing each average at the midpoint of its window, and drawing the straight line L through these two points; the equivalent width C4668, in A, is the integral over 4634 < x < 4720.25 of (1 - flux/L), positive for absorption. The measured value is 2.0 A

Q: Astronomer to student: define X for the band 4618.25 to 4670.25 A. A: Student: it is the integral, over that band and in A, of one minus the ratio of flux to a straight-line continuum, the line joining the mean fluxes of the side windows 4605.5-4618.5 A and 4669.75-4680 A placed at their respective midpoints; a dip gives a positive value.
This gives 1.10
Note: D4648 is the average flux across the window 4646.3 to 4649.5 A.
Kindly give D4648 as 73.3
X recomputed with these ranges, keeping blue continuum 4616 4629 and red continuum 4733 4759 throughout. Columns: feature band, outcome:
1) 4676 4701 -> 0.29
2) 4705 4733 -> 0.39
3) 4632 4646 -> 0.56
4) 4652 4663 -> 0.25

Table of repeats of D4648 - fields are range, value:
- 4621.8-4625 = 77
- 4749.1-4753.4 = 76.8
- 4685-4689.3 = 76.8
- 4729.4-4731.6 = 73.9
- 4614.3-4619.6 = 77.4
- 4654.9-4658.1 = 74.2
